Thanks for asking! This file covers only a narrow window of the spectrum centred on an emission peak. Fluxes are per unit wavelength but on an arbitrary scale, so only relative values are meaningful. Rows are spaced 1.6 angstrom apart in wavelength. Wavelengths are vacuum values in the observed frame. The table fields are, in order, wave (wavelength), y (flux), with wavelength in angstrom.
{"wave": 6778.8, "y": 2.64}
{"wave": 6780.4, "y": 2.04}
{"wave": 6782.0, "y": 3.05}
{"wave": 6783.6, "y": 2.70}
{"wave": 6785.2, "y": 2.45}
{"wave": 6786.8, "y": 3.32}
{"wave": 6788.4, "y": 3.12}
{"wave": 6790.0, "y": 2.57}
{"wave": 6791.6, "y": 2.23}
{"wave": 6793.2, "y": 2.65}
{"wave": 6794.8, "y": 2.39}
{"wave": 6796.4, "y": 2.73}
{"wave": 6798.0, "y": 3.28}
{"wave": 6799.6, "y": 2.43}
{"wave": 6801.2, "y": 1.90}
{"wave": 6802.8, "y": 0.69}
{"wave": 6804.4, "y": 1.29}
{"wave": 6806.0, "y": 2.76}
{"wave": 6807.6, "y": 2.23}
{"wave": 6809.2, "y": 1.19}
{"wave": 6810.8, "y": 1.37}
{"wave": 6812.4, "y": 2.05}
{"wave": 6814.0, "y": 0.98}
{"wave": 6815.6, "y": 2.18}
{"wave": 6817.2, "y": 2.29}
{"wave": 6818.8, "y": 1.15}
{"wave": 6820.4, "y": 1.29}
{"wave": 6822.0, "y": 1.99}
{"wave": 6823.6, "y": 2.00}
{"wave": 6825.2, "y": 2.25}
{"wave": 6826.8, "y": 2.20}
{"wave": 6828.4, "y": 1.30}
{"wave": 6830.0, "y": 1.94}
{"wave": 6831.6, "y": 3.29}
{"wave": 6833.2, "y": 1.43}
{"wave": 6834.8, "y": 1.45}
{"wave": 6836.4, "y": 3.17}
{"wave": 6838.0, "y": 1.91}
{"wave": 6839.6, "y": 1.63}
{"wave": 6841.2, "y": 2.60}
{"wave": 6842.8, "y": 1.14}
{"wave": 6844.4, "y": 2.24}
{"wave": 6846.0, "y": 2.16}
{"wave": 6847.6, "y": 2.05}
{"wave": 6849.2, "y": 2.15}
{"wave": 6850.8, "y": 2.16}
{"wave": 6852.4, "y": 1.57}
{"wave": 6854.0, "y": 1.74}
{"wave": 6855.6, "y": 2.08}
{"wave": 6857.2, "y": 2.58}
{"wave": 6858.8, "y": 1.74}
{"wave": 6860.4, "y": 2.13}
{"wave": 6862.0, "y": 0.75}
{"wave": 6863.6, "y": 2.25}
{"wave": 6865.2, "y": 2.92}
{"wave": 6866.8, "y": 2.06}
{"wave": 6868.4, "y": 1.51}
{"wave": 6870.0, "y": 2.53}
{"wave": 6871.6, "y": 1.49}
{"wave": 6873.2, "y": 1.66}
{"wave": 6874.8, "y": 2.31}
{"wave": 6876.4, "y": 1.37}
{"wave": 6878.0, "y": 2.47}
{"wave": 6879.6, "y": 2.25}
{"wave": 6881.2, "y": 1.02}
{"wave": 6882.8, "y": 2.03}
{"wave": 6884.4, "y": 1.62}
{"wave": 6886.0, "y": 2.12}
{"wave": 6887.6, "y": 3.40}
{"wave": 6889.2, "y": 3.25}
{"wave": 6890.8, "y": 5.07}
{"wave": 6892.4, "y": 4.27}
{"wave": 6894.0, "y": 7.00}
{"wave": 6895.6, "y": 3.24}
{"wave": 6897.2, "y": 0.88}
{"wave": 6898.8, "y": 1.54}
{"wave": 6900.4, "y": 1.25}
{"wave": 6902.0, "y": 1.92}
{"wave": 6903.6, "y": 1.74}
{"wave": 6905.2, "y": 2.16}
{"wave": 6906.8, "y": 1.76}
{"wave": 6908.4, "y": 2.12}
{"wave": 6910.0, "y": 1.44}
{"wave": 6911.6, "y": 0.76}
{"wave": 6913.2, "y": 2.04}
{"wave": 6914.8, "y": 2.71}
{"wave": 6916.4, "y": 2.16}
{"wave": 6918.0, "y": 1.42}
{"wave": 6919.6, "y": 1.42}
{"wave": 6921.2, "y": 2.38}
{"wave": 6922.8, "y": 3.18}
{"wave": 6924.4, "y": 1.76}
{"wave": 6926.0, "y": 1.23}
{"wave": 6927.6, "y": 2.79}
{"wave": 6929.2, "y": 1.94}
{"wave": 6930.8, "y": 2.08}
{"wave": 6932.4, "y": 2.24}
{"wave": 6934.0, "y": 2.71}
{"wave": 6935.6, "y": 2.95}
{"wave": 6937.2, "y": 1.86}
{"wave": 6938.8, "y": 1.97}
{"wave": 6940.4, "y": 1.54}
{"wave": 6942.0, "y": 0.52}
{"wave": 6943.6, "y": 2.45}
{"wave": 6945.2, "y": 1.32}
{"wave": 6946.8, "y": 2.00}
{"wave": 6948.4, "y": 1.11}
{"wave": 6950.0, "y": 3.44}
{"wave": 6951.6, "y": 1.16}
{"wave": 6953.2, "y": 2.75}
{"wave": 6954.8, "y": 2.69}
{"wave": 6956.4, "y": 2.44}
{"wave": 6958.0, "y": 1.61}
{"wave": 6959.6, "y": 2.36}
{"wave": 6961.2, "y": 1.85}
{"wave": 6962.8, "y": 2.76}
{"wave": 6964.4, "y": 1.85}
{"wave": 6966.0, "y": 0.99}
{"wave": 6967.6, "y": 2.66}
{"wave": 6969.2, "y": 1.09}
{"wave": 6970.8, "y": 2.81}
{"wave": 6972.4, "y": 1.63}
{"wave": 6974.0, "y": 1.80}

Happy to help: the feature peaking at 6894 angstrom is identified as H-beta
